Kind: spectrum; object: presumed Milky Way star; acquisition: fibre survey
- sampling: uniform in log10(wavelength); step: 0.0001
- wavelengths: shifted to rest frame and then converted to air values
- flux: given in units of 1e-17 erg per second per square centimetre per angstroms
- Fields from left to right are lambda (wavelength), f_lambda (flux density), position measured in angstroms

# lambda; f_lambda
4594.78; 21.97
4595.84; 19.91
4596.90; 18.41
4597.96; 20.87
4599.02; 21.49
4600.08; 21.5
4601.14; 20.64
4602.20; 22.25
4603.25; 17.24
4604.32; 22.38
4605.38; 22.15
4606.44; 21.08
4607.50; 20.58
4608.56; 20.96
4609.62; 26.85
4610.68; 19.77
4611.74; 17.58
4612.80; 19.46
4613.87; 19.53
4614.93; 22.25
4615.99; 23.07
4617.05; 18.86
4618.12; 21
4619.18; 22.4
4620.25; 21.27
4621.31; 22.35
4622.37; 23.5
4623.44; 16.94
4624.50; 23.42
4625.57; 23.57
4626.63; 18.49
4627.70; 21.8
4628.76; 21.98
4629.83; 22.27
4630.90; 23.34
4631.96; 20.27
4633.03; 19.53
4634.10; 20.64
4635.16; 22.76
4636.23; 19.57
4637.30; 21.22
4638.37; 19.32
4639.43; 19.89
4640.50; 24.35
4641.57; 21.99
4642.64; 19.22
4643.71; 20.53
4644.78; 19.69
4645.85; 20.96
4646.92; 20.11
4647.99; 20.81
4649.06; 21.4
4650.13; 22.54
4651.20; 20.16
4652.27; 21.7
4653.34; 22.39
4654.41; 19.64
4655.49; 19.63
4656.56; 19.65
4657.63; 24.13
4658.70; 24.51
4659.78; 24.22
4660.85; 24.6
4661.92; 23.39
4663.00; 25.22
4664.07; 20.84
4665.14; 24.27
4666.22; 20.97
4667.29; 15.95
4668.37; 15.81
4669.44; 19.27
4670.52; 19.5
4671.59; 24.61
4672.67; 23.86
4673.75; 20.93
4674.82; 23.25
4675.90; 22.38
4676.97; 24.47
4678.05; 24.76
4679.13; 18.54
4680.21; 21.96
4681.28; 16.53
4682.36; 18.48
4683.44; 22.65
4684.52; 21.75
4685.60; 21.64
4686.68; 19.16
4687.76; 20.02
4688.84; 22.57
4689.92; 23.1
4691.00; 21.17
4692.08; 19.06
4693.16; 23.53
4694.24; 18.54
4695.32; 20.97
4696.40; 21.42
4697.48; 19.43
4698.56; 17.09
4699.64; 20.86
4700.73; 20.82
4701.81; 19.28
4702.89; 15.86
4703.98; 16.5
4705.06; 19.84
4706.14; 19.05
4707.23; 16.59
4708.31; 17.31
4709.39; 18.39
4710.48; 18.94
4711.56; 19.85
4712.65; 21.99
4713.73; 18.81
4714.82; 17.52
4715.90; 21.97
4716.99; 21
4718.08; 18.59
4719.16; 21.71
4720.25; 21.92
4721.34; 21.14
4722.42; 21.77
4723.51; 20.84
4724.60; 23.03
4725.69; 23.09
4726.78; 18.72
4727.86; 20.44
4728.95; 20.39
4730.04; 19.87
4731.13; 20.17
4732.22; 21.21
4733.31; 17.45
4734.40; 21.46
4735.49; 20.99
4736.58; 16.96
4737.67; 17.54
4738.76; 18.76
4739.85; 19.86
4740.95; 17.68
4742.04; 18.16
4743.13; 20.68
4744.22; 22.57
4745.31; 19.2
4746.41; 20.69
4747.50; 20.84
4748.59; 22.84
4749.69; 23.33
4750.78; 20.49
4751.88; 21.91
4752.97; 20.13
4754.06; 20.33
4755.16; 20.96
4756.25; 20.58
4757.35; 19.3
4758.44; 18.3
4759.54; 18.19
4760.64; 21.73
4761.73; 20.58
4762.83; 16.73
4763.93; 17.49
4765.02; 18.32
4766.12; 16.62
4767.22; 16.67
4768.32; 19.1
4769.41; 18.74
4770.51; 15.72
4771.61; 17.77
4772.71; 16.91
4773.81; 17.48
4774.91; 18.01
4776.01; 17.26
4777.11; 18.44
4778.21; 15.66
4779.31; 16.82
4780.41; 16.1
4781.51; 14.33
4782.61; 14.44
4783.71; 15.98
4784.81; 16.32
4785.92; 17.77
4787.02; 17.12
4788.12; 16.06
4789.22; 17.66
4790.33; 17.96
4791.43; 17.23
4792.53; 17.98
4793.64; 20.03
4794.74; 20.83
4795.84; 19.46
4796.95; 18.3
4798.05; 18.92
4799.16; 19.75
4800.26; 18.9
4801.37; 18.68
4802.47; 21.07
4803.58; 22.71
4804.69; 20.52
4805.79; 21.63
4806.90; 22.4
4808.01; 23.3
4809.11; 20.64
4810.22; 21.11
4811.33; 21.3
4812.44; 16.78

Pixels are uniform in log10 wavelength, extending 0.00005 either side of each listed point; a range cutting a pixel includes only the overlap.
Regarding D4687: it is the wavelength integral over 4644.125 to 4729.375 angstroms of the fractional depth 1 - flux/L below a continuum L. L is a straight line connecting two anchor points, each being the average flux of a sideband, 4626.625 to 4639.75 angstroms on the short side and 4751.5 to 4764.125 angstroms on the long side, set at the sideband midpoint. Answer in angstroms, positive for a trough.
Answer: -1.32 angstroms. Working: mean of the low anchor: 21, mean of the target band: 20.8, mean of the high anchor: 19.7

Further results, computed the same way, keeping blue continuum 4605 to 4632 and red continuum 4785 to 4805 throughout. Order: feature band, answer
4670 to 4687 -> -0.9 angstroms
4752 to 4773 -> 0.7 angstroms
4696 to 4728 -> 0.4 angstroms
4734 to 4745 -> 0.1 angstroms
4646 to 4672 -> -0.8 angstroms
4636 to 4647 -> 0.2 angstroms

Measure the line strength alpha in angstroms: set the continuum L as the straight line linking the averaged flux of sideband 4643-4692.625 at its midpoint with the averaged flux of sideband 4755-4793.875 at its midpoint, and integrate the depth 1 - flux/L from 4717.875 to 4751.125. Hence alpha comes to -2.4 angstroms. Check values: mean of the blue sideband 21.4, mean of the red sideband 17.6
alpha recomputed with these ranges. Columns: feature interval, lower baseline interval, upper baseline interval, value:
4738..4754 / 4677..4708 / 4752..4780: -1.4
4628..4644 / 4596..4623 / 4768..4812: -0.4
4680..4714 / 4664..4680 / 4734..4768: 1.7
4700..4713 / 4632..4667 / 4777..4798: 0.7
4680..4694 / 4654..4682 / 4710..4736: 0.3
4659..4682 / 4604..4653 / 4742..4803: -1.4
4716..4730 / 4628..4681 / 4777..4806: -0.9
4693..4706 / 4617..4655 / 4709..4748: 0.7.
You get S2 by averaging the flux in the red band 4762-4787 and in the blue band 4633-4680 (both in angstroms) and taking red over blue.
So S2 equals 0.79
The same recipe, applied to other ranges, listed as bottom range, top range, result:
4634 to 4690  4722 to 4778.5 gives 0.91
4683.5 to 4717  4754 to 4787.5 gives 0.89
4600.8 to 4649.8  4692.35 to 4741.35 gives 0.94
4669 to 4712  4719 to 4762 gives 1.00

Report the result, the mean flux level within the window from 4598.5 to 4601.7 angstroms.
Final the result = 21.2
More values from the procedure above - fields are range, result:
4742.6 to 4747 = 20.8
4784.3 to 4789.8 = 17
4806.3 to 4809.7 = 22.1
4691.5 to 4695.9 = 20.6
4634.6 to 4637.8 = 21.2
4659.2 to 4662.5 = 24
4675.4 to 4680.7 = 22.4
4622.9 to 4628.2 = 20.8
